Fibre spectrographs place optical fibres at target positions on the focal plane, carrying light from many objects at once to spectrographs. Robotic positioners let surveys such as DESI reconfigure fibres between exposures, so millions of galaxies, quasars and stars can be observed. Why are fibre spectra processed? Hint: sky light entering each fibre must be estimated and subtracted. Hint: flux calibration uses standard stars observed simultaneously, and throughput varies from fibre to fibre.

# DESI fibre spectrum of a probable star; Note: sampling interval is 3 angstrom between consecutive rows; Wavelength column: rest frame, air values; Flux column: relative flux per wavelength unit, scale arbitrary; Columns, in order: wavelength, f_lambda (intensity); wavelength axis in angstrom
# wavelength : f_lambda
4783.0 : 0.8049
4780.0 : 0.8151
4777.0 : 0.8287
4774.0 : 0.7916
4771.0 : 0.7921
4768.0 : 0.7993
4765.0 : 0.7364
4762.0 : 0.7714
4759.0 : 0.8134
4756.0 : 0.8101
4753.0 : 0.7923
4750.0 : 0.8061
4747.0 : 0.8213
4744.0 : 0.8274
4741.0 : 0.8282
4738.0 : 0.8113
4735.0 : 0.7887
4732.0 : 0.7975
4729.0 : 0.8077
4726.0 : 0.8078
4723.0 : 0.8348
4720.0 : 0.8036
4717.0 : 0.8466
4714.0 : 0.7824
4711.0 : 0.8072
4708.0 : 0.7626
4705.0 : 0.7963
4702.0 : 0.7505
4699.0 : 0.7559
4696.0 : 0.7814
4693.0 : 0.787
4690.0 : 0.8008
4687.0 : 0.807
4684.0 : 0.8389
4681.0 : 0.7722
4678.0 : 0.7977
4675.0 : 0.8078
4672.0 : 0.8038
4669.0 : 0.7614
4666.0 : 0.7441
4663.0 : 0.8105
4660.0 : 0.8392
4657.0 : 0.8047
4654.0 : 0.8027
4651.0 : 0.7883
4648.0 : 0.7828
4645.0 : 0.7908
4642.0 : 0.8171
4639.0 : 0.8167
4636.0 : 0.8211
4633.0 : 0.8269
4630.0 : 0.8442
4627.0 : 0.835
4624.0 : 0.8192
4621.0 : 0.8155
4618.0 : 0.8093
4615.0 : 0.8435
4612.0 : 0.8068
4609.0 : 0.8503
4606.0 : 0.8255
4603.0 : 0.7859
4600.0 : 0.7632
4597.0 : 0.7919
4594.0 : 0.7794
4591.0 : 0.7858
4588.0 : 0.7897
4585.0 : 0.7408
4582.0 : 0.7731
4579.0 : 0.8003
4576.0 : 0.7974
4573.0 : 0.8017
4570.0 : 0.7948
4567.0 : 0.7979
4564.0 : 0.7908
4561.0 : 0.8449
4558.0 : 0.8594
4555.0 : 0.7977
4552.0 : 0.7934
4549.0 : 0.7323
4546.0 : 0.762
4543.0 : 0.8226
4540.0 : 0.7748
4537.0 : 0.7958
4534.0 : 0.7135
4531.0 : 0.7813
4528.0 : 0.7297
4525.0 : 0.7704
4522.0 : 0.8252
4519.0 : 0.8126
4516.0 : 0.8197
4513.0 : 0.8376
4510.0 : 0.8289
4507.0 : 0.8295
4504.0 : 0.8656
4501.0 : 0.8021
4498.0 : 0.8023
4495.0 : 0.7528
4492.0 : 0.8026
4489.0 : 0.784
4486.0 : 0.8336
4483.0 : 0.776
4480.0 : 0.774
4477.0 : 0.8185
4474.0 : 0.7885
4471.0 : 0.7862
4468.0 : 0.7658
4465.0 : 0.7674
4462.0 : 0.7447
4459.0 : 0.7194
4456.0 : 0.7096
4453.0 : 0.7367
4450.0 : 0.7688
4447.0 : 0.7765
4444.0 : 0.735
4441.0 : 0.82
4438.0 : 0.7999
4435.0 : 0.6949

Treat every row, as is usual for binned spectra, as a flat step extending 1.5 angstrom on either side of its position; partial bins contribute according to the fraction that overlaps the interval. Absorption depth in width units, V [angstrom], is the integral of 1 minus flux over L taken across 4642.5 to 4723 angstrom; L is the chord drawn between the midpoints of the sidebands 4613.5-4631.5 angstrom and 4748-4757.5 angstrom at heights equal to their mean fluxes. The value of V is 2.2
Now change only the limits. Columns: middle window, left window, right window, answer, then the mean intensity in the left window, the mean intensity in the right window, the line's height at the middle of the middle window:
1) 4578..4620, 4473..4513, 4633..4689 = 0.3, 0.806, 0.801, 0.803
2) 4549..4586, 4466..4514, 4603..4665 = 0.6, 0.802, 0.816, 0.81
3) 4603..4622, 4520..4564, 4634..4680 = -0.7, 0.786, 0.799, 0.794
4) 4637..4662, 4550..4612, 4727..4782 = -0.2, 0.798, 0.802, 0.8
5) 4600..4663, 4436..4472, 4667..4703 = -2.7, 0.76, 0.789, 0.782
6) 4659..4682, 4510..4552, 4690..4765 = 0.1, 0.785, 0.798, 0.794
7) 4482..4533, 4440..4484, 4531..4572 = -1.6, 0.765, 0.791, 0.778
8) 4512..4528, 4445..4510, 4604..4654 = -0.3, 0.782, 0.818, 0.792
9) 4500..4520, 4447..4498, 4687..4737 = -1.4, 0.772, 0.795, 0.775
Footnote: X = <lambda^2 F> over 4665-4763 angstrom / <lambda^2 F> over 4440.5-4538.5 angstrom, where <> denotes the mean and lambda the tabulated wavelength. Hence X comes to 1.1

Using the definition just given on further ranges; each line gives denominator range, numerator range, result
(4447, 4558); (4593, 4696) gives 1.09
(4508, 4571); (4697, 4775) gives 1.09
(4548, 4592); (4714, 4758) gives 1.10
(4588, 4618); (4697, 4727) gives 1.04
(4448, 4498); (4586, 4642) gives 1.12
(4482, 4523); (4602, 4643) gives 1.07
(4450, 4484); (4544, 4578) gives 1.09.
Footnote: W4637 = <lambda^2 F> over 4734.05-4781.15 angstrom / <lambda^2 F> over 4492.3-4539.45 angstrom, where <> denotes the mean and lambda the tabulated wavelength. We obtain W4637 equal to 1.1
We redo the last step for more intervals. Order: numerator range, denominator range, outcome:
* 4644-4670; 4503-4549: 1.06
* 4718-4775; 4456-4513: 1.14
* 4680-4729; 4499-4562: 1.07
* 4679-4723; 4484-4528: 1.07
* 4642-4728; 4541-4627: 1.04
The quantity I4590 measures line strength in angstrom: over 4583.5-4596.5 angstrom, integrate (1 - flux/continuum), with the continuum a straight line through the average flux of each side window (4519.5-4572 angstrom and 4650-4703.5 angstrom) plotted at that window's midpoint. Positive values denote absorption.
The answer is 0.2 angstrom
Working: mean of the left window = 0.788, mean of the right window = 0.792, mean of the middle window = 0.775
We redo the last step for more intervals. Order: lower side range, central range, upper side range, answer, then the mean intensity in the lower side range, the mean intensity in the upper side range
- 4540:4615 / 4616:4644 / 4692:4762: -0.9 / 0.796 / 0.8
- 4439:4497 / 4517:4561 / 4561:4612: -0.1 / 0.772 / 0.794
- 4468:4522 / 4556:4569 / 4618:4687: -0.2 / 0.806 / 0.806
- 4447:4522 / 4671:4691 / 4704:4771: -0.1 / 0.789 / 0.802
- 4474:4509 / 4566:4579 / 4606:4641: 0.3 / 0.803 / 0.826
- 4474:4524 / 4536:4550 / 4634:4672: 0.5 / 0.809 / 0.799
